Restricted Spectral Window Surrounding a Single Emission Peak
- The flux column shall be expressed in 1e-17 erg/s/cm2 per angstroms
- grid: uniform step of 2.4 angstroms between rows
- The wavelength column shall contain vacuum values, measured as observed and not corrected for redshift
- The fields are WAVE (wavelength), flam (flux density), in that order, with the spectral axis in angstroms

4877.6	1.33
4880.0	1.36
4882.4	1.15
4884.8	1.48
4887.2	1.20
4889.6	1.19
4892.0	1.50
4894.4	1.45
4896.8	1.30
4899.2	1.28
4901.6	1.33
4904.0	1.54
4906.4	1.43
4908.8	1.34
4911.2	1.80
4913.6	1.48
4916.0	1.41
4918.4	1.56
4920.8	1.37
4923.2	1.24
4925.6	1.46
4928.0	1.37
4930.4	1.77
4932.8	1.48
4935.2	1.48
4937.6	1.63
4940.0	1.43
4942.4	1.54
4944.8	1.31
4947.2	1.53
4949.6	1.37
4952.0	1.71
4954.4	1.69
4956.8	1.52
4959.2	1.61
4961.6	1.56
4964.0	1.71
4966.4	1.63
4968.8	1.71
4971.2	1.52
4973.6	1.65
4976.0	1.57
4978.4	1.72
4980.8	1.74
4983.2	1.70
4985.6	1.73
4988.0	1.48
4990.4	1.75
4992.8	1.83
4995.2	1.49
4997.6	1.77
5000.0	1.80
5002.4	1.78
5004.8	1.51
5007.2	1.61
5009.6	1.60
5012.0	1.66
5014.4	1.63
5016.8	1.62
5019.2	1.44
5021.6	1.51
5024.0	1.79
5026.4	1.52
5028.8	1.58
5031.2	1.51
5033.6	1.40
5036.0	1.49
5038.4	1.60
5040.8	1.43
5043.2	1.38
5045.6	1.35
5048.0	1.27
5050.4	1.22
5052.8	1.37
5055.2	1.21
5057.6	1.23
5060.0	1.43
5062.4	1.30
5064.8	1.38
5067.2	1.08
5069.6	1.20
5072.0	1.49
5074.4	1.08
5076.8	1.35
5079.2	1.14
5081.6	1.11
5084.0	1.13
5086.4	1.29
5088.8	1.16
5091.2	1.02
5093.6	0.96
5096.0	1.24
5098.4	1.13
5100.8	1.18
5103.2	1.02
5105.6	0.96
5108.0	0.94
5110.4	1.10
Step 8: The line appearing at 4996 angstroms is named C III]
